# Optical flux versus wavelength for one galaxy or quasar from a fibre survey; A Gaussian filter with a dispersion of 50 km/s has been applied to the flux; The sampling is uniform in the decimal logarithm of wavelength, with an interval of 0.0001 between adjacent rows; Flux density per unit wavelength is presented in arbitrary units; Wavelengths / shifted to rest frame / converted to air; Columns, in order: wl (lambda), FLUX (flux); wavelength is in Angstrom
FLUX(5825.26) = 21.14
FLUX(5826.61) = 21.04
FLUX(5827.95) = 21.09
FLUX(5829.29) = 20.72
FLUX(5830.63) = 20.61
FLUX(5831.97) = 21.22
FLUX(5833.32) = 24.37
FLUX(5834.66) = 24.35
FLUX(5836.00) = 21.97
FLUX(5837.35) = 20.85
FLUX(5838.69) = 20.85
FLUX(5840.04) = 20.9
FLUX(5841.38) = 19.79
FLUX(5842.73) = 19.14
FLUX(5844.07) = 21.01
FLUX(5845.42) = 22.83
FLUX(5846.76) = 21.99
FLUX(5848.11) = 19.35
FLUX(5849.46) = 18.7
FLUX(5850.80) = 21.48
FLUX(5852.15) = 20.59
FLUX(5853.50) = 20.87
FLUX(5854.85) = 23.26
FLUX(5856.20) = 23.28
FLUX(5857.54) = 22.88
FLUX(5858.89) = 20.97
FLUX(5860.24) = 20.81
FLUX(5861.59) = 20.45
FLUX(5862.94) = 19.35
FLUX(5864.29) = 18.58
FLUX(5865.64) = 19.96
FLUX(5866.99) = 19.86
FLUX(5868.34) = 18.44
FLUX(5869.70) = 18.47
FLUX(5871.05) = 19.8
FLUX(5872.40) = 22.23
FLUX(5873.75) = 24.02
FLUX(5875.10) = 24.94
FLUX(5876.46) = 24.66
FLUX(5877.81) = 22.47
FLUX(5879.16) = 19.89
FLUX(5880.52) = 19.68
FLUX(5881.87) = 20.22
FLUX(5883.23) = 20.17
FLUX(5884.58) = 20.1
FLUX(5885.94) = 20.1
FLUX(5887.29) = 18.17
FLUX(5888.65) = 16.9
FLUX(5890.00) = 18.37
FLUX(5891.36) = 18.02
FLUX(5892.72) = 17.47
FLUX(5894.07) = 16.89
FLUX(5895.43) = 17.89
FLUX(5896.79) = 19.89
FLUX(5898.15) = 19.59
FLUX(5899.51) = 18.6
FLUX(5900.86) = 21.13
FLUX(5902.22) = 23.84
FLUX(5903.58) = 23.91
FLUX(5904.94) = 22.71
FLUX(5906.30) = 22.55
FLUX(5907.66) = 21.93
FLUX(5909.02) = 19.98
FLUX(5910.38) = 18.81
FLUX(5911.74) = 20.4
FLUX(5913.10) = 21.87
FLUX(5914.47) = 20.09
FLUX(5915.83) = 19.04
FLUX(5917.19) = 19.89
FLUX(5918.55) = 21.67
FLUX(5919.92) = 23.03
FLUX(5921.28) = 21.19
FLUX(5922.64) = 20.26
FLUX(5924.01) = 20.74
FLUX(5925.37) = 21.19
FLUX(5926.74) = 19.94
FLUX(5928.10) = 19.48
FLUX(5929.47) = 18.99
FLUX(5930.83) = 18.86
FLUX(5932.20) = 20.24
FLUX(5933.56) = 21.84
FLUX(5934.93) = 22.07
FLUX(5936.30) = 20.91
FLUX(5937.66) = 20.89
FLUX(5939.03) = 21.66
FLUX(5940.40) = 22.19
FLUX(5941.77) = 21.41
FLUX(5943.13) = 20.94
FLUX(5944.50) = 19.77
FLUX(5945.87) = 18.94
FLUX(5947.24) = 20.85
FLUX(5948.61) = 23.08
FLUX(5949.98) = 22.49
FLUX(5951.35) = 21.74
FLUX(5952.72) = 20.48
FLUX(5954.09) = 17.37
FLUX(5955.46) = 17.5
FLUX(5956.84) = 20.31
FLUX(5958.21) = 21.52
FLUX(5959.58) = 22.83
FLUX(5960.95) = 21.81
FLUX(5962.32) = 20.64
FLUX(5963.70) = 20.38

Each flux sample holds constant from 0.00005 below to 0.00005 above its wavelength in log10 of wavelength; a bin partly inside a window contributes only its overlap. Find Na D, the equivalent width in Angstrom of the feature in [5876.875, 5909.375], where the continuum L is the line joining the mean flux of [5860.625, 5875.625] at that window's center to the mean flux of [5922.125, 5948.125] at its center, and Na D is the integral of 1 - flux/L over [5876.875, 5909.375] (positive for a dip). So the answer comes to 0.78 Angstrom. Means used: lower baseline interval 20.5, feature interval 20.1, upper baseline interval 20.6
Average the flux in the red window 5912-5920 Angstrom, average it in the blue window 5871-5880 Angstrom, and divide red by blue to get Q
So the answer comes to 0.91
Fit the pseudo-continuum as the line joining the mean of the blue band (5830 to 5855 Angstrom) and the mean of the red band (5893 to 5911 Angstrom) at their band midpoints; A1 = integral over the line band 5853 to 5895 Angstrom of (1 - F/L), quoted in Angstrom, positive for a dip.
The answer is 1.05 Angstrom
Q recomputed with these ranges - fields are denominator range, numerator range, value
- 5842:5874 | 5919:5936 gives 1.00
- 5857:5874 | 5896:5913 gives 1.04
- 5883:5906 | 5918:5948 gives 1.06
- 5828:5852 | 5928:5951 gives 0.99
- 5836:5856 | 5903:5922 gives 1.01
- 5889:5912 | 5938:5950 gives 1.06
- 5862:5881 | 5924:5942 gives 0.99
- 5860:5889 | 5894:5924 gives 1.02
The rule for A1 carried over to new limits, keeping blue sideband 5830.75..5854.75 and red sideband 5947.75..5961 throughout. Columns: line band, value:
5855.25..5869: 0.4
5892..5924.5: 0.7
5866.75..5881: -0.2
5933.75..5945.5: -0.2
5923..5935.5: 0.4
